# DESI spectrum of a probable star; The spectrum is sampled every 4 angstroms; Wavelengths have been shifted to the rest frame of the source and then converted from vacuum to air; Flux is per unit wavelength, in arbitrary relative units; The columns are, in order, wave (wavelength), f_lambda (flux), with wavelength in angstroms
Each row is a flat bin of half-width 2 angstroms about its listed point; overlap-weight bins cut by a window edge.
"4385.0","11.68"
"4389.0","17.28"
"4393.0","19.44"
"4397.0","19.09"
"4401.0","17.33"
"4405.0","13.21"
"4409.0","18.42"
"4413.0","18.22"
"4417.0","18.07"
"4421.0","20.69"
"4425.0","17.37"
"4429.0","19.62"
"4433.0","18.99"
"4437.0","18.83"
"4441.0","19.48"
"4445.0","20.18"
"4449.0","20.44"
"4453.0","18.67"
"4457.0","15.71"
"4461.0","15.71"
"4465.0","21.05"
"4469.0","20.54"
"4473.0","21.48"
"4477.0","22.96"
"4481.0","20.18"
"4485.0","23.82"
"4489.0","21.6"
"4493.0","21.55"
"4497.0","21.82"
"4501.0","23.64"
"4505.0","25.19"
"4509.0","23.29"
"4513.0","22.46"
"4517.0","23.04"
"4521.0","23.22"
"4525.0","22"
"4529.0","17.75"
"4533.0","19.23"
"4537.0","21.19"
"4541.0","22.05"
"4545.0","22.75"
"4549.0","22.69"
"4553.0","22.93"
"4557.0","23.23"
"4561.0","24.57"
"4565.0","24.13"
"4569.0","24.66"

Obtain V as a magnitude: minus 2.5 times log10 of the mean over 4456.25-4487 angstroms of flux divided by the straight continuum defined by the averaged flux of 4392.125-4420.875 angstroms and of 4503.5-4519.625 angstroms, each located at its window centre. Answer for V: 0.05 mag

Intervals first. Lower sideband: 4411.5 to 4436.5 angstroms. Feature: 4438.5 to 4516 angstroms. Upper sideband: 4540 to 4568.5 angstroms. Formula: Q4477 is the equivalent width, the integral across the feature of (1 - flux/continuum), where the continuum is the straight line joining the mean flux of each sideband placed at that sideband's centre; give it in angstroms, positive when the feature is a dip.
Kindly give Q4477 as -1.3 angstroms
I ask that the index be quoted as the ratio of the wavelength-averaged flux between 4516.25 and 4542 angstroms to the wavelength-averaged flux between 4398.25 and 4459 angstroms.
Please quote 1.15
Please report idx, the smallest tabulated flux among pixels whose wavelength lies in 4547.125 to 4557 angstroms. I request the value 22.69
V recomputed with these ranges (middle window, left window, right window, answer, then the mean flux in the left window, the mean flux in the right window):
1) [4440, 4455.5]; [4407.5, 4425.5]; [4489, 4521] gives 0.03 mag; 18.7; 22.9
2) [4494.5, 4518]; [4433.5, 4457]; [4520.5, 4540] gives -0.15 mag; 19.2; 20.6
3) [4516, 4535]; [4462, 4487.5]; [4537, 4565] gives 0.08 mag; 21.4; 23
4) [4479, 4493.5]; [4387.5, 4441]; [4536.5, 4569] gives -0.05 mag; 18.3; 23.1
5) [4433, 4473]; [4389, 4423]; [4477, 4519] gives 0.07 mag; 18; 22.7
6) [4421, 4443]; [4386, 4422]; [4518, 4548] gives -0.03 mag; 17.7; 21.3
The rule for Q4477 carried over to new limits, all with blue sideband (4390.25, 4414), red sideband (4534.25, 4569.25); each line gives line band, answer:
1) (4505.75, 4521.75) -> -1.15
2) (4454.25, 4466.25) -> 1.43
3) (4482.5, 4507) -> -2.29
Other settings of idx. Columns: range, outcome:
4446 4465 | 15.71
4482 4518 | 21.55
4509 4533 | 17.75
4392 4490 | 13.21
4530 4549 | 19.23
